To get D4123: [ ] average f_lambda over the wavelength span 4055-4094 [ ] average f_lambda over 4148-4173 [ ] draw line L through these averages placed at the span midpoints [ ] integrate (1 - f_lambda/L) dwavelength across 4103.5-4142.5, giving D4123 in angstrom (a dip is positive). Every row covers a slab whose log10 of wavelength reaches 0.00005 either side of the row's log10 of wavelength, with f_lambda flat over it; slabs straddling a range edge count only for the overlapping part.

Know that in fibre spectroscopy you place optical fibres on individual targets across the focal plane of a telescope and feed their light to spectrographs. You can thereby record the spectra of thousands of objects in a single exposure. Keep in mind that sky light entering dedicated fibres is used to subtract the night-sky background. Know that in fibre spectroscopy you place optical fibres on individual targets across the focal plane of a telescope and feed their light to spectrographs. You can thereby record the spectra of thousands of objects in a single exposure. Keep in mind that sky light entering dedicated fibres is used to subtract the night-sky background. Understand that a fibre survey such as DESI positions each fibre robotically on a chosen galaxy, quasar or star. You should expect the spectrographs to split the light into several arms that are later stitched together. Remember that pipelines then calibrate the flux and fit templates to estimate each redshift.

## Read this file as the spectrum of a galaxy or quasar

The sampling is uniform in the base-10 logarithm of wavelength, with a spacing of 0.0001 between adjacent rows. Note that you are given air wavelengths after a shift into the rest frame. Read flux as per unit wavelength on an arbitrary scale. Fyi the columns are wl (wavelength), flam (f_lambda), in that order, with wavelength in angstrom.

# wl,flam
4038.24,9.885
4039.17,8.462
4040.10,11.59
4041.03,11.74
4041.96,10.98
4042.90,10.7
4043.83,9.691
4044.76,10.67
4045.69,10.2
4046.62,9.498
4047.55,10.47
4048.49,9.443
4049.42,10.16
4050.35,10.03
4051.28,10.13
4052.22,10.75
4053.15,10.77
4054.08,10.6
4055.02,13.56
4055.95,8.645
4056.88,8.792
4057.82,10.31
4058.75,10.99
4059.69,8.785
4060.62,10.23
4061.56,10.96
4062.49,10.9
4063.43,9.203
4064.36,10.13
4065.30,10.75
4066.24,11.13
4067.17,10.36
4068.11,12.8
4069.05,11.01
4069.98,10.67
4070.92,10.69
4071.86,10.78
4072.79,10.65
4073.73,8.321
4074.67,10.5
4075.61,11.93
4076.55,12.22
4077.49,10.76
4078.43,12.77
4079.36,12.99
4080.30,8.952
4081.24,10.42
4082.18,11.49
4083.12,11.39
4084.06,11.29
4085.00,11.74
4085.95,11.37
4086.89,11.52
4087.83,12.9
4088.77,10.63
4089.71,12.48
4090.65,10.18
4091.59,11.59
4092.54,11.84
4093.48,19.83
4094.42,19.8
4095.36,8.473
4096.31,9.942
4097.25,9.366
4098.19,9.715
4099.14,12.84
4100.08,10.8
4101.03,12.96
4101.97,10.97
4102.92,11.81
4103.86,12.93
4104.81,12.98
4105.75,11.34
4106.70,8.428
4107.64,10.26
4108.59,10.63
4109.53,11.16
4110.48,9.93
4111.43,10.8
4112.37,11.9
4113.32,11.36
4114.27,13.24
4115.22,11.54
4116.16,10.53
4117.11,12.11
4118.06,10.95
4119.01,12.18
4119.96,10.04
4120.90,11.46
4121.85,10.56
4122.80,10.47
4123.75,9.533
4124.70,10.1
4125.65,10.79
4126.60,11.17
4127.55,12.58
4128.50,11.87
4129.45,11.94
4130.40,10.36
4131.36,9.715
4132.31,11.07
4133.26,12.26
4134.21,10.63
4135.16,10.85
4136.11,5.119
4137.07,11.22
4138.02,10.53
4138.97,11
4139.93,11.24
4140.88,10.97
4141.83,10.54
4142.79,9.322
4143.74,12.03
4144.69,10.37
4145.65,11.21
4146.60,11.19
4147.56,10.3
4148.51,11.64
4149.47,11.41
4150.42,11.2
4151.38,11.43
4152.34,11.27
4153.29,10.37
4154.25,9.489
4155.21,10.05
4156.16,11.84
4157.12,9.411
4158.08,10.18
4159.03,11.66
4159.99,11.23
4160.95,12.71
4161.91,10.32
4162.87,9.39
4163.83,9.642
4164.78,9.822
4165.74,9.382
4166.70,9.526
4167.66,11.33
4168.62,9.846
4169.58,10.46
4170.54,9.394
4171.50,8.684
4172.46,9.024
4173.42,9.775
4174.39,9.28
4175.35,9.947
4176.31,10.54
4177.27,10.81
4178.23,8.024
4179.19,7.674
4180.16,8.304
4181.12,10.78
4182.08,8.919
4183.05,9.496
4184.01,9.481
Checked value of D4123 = -0.68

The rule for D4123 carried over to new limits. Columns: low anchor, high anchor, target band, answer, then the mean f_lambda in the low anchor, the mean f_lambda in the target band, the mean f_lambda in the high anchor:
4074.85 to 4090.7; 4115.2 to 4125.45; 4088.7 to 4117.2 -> -1.4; 11.5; 11.7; 10.8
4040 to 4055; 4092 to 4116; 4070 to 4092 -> 0.2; 10.5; 11.2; 11.8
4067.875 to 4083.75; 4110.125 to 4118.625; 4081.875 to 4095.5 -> -1.7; 11.1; 12.5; 11.4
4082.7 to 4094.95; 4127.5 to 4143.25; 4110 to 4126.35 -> 0.6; 12.8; 11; 10.6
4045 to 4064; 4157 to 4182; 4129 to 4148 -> -1.2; 10.2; 10.6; 9.88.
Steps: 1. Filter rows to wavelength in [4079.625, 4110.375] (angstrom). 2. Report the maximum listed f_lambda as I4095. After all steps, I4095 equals 19.83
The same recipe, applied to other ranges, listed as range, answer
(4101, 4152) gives 13.24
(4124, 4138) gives 12.58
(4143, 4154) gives 12.03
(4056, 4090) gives 12.99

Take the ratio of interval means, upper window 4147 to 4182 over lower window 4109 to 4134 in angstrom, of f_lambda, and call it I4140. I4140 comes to 0.91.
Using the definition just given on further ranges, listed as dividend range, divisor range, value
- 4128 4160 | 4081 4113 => 0.92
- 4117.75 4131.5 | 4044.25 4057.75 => 1.07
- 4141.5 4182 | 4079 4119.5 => 0.88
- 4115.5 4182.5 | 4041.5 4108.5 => 0.94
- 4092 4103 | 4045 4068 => 1.20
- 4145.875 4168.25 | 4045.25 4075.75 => 1.02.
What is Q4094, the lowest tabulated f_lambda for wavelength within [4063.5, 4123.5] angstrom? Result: 8.321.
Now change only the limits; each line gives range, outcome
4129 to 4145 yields 5.119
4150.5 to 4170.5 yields 9.382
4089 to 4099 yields 8.473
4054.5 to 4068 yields 8.645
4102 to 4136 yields 8.428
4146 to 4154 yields 10.3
